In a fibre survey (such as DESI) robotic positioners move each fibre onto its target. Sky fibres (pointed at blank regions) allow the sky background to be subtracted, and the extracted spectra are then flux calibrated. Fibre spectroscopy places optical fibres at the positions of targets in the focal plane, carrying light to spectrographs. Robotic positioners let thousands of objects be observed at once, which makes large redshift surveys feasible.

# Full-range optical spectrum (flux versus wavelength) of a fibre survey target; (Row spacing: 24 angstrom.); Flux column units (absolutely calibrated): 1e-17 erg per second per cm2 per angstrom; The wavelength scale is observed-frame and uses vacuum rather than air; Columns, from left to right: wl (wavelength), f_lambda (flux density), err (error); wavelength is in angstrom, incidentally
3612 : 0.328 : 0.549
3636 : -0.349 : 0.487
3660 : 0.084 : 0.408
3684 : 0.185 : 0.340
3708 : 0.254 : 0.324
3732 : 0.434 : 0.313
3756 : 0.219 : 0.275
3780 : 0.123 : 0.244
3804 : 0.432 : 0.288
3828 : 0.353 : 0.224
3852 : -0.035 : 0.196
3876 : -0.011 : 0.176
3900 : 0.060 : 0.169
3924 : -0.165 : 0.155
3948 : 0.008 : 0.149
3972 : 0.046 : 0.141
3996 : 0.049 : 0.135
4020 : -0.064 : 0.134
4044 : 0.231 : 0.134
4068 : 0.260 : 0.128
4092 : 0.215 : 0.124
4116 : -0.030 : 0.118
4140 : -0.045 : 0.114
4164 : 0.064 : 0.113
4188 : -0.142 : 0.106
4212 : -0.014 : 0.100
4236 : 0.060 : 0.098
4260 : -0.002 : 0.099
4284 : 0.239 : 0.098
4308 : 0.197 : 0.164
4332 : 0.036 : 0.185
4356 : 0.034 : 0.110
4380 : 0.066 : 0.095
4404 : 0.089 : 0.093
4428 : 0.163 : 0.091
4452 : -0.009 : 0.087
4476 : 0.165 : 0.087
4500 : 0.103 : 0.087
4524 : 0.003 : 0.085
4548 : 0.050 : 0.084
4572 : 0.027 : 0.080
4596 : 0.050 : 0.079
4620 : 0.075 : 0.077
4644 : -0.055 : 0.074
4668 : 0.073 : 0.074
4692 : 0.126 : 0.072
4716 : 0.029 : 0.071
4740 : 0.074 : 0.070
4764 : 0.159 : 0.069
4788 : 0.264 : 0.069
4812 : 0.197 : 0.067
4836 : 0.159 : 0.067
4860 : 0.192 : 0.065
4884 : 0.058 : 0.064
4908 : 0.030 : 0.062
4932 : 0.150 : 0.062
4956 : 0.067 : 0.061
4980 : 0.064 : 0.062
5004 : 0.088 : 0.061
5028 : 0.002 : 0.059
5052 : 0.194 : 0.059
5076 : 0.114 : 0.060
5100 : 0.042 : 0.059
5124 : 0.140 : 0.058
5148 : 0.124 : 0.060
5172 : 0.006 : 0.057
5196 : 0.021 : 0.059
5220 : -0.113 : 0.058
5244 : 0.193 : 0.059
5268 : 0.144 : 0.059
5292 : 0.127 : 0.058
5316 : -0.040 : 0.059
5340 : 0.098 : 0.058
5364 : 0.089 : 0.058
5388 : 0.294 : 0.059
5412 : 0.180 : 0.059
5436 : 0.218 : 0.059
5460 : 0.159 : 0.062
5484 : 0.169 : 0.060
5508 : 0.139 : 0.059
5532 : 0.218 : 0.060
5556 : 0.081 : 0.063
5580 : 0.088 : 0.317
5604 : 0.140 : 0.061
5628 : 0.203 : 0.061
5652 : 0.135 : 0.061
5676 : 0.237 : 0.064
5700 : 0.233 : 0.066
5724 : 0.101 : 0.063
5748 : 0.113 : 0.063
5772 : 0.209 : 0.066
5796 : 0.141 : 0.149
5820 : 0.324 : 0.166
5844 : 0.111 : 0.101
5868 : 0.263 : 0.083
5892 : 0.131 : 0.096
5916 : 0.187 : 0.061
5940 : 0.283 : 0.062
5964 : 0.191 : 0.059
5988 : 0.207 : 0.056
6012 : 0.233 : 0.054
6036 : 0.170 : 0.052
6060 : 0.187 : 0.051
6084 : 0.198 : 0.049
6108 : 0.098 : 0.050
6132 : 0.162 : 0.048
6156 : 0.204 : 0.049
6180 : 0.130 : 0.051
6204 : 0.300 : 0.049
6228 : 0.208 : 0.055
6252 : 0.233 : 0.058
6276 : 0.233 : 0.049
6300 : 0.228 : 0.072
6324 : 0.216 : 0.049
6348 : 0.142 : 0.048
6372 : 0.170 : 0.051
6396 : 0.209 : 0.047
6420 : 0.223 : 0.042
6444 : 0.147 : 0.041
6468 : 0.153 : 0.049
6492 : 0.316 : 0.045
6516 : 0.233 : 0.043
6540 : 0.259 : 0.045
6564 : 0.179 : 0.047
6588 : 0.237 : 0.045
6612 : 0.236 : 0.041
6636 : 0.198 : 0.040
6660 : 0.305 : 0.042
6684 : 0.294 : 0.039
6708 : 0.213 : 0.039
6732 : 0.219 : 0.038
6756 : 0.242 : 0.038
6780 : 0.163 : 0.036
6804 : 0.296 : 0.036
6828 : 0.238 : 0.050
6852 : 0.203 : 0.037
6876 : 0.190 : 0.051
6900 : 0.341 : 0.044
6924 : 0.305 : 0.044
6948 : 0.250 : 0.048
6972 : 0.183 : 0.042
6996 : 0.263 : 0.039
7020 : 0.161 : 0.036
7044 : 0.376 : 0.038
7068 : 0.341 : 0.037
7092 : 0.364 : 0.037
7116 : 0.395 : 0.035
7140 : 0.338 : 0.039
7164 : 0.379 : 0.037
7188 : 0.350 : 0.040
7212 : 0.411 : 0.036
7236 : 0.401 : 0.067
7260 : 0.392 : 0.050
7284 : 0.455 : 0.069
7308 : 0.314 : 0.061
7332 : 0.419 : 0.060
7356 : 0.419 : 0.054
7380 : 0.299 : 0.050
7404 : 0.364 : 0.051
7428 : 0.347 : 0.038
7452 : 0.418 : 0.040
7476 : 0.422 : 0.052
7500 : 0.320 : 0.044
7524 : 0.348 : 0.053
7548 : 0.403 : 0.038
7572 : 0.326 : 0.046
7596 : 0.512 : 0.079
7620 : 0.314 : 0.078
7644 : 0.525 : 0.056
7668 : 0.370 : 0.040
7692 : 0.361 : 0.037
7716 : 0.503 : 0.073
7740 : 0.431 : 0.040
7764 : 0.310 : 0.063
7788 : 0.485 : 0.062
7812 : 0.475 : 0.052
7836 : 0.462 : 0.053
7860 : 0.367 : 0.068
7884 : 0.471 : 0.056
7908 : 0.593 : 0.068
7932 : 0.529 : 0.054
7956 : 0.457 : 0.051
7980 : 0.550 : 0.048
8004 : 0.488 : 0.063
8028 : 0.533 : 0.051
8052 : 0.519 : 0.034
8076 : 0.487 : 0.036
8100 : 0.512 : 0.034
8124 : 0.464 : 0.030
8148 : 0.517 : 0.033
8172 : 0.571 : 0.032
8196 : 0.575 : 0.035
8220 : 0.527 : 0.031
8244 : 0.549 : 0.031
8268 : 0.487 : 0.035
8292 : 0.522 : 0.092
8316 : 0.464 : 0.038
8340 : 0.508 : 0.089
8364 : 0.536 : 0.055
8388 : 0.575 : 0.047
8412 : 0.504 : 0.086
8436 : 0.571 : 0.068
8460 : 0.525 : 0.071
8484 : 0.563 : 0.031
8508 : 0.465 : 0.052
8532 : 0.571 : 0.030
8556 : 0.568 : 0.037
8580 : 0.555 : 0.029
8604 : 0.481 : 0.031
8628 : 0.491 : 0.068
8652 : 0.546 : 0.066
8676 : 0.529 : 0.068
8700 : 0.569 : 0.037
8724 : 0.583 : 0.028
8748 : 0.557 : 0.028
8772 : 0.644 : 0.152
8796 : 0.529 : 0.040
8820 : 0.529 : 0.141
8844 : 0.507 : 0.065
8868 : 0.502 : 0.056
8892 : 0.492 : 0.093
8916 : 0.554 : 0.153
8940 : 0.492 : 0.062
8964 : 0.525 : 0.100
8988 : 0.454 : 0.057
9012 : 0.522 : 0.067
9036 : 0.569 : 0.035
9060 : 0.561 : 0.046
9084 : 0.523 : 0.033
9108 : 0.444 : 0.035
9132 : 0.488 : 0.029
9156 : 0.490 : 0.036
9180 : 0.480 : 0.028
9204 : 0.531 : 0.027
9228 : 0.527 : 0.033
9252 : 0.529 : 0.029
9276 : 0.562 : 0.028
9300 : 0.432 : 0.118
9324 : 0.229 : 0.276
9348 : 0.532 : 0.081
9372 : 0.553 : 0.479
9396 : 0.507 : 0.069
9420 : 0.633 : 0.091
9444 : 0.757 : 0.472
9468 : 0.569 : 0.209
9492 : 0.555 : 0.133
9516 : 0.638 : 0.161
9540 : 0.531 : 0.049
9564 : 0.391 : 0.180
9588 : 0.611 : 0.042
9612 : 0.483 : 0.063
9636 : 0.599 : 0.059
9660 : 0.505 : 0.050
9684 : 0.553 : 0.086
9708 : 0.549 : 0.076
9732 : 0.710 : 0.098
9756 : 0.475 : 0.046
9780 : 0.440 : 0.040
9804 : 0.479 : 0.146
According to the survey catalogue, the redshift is 0.768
